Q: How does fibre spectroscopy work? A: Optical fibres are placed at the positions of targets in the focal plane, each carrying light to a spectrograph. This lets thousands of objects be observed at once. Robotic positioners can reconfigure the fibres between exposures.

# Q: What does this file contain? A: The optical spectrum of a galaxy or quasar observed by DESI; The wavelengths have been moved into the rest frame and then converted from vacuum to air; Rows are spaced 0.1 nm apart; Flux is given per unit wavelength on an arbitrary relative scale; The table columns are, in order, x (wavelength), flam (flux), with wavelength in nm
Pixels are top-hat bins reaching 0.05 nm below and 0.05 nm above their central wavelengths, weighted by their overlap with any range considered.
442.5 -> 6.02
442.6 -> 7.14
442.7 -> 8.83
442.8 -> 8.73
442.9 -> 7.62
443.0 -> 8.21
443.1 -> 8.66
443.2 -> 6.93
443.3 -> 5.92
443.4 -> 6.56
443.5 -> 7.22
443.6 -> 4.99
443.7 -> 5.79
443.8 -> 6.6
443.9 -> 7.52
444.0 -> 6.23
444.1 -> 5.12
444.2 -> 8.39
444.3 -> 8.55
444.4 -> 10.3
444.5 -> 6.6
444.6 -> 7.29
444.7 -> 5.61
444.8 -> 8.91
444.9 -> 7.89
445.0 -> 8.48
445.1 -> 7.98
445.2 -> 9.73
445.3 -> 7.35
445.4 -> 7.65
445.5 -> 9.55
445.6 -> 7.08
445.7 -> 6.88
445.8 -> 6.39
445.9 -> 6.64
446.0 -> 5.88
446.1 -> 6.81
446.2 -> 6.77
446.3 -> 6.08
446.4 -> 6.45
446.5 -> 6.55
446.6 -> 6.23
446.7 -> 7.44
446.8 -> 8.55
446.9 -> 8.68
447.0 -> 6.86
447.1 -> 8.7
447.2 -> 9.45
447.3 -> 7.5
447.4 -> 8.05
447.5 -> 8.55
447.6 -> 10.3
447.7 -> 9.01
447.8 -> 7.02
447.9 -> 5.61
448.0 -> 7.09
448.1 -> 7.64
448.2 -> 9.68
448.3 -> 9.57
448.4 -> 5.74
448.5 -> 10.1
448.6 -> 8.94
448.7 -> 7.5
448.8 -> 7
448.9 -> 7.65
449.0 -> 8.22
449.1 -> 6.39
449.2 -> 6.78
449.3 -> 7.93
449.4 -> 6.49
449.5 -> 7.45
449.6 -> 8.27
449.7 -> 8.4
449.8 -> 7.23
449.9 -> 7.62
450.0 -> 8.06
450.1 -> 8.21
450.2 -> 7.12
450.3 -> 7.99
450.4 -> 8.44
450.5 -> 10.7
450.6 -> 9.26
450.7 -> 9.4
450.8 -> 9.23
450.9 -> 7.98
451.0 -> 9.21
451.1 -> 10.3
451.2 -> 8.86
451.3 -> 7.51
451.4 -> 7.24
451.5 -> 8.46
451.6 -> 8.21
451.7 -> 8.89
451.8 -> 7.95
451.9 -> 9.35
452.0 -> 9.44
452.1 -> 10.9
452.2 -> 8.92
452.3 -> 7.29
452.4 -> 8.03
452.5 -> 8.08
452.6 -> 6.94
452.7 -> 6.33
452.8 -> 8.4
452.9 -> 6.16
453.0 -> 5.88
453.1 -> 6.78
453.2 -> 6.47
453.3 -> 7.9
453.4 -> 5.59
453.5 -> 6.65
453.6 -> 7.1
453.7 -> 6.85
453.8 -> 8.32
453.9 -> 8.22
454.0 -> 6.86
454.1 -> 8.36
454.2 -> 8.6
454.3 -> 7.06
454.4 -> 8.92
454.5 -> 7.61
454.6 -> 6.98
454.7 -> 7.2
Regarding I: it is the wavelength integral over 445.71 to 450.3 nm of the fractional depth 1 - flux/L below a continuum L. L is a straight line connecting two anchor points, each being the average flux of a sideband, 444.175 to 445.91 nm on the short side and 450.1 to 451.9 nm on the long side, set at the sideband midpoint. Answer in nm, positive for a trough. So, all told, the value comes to 0.358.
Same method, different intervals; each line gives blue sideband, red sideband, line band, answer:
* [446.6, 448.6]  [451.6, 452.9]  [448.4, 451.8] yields 0.022 nm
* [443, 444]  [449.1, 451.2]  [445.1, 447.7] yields -0.080 nm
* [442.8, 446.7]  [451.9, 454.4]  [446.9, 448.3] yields -0.159 nm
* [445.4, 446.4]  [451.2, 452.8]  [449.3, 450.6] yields -0.038 nm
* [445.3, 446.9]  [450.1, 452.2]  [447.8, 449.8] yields 0.078 nm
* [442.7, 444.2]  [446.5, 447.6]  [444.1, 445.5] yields -0.119 nm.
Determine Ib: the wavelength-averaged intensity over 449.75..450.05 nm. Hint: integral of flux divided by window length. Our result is 7.64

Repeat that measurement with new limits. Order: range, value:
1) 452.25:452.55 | 7.8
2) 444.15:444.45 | 9.08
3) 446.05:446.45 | 6.53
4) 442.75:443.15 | 8.3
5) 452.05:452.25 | 9.91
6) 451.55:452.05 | 8.77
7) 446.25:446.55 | 6.36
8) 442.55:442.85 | 8.23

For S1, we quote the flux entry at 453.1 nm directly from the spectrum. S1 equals 6.78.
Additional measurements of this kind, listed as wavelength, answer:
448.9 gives 7.65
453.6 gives 7.1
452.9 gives 6.16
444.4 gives 10.3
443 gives 8.21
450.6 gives 9.26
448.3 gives 9.57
